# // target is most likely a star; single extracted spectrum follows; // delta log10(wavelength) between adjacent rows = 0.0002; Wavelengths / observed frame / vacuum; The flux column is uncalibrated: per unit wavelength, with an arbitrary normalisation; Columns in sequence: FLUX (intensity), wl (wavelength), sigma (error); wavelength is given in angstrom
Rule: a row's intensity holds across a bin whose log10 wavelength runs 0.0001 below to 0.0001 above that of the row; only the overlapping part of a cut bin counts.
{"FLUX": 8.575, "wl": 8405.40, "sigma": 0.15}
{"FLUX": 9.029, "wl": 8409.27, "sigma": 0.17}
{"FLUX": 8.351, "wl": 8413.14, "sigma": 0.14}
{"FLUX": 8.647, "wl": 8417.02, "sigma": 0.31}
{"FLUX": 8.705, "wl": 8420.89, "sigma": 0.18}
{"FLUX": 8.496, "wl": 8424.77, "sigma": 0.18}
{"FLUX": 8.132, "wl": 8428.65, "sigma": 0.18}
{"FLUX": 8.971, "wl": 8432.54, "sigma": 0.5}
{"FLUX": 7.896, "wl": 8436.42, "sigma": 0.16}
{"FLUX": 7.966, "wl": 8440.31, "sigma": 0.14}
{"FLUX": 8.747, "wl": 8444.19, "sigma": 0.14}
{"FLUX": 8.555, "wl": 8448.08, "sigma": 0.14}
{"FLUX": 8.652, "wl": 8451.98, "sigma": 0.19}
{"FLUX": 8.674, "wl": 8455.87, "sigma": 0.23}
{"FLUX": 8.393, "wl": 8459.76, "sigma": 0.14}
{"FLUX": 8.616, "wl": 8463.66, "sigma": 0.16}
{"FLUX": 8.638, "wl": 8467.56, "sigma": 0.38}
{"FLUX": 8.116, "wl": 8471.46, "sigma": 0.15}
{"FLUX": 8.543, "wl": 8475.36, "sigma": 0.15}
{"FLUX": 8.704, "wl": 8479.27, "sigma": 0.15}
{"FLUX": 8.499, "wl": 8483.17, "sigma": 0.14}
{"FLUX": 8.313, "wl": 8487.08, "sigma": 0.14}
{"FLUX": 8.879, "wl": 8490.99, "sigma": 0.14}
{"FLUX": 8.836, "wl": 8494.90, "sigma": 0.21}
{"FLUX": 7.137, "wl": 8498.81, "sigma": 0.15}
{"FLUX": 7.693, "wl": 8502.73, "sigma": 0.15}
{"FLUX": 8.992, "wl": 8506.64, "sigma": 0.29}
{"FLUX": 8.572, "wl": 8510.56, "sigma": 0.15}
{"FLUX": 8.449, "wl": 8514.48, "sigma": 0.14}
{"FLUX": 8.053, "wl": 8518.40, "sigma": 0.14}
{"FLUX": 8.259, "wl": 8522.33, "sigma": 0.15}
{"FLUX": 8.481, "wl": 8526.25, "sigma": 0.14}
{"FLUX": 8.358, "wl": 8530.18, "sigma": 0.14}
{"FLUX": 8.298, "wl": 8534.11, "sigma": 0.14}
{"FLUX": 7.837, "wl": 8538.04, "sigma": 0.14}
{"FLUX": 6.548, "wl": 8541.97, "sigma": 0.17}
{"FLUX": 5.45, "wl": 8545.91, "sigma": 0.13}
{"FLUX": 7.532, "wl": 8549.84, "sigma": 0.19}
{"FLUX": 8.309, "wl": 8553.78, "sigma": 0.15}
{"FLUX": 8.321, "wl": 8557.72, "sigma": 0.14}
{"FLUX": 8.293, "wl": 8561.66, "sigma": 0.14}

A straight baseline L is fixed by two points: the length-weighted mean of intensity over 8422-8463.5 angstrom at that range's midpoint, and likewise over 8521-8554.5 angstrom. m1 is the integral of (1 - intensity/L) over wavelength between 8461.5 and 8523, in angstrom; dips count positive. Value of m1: -2.8 angstrom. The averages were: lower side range 8.46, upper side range 7.64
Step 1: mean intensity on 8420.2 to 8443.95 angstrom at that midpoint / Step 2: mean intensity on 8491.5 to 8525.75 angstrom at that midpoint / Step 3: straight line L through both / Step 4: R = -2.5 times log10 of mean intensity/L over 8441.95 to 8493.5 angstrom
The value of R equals -0.03 mag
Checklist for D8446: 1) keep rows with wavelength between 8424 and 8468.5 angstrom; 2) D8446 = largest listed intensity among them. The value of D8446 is 8.971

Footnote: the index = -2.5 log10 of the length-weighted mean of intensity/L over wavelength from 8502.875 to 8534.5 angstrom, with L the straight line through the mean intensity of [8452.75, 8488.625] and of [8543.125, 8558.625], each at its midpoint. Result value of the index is -0.08 mag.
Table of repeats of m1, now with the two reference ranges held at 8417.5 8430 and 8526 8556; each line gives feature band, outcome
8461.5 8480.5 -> -0.9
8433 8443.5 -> 0.2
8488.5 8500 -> -0.6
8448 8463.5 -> -0.6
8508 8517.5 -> -0.9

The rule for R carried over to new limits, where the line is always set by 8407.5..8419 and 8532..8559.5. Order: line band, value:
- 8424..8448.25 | 0.01 mag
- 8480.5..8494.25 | -0.08 mag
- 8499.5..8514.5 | -0.07 mag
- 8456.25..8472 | -0.04 mag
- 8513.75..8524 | -0.07 mag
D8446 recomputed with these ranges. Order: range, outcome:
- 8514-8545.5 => 8.481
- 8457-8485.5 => 8.704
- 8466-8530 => 8.992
